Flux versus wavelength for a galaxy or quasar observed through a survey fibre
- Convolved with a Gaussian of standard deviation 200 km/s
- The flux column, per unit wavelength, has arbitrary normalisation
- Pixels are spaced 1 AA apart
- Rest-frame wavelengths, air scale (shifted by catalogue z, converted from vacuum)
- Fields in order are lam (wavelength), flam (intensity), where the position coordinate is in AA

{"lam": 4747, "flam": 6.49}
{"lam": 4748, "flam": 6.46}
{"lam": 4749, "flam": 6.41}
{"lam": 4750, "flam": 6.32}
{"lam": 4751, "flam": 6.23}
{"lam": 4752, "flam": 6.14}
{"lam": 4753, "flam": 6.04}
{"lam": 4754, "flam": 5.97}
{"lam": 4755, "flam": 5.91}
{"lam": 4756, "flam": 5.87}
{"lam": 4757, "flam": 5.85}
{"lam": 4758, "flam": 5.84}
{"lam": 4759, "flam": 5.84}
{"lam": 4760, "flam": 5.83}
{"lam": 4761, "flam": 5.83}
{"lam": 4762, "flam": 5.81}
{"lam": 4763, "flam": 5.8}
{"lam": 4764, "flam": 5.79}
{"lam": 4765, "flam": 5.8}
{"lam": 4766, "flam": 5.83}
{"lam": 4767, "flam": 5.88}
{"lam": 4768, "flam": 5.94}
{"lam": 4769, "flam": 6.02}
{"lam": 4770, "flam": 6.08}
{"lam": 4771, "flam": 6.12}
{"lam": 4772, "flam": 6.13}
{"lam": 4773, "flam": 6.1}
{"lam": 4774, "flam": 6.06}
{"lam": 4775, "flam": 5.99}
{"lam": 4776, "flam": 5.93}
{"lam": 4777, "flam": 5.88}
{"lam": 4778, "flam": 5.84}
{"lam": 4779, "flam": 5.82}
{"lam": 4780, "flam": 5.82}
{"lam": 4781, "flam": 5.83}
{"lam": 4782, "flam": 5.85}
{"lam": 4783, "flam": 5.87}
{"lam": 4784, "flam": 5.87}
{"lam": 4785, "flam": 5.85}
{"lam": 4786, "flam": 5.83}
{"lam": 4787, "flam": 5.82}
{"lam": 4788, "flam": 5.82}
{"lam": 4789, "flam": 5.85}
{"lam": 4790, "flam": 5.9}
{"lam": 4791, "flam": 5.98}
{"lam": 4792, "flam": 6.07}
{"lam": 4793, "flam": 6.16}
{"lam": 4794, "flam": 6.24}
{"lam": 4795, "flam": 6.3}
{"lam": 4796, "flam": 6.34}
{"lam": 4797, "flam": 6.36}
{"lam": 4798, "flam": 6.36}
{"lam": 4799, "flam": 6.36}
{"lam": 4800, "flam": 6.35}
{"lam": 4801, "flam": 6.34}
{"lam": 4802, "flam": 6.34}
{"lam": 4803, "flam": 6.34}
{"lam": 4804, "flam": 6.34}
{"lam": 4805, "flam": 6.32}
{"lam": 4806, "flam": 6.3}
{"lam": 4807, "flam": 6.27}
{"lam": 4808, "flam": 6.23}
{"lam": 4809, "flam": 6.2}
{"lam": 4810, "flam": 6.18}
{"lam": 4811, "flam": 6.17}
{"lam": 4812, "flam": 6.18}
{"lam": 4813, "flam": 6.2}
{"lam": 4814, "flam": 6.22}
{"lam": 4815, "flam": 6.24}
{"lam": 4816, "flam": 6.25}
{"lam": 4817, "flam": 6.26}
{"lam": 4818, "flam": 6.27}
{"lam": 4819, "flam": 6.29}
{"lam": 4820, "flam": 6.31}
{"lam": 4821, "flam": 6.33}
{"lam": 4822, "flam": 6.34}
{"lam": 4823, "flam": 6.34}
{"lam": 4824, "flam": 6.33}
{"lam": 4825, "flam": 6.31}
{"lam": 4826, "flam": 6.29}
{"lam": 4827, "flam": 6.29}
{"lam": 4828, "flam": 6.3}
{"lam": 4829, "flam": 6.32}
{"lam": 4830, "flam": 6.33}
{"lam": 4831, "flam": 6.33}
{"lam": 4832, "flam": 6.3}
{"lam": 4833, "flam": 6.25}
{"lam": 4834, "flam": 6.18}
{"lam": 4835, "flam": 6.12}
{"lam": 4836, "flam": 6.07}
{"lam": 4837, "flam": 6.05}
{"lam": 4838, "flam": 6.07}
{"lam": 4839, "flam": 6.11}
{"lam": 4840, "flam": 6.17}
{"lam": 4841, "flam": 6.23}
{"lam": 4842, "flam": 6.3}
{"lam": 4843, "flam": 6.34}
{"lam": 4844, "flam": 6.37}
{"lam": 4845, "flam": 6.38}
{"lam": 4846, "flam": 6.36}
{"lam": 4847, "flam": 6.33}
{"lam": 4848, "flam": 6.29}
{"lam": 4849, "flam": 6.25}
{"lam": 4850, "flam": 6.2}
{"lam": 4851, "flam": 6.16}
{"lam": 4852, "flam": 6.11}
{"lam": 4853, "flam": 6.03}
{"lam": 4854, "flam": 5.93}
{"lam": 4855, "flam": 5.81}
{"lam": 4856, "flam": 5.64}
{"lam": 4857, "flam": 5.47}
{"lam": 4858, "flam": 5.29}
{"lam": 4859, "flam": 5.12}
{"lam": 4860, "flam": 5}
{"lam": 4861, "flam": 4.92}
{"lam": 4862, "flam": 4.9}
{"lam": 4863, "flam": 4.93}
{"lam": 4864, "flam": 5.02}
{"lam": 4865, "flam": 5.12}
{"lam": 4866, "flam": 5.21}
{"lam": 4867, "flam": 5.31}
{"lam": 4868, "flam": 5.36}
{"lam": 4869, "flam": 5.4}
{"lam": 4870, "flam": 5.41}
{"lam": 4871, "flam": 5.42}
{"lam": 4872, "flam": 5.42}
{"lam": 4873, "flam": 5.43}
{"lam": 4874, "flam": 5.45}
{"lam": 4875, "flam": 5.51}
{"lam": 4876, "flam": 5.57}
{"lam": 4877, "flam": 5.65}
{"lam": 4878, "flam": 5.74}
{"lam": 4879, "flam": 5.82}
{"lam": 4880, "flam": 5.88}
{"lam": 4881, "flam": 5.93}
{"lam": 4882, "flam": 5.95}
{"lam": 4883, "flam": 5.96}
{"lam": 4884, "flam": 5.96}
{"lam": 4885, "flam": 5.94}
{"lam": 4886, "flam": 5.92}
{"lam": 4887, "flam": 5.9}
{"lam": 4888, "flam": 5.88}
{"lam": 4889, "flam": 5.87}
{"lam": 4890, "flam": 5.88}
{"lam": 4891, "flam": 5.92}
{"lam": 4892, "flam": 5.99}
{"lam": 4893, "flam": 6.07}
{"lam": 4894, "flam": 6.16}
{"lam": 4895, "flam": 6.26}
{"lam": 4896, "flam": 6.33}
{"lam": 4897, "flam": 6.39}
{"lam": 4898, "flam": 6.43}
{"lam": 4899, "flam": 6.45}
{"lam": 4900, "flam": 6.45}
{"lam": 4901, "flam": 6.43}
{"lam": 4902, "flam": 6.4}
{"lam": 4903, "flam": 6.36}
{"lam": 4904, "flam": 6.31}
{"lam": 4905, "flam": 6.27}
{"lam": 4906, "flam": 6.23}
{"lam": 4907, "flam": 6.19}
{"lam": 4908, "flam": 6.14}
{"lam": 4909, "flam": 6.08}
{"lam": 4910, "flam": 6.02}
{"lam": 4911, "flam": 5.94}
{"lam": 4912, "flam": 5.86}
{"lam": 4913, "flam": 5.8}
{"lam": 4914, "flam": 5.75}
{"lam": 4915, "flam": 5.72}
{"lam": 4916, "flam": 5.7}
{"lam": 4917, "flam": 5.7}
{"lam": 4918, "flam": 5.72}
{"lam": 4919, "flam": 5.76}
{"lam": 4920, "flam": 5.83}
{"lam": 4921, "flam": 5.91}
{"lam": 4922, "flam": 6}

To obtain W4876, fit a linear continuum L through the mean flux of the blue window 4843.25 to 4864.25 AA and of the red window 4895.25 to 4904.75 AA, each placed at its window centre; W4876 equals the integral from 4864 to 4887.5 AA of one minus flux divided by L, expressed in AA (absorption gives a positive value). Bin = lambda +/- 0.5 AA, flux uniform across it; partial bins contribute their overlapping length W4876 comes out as 1.8 AA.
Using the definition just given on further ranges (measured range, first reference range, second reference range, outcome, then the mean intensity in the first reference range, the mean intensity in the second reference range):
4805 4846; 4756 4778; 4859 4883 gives -4.51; 5.92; 5.41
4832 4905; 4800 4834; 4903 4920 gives 2.63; 6.28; 5.96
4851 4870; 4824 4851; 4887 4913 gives 2.54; 6.25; 6.16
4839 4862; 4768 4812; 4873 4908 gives 0.51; 6.09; 6.04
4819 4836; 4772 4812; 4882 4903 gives -0.50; 6.09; 6.13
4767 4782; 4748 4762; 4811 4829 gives 0.33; 6.02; 6.28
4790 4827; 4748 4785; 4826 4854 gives -0.94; 5.95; 6.23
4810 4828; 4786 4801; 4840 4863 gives -0.76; 6.13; 5.87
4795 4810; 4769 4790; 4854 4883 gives -1.34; 5.92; 5.44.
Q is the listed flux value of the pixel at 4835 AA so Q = 6.12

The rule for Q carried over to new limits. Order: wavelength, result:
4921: 5.91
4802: 6.34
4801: 6.34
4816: 6.25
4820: 6.31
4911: 5.94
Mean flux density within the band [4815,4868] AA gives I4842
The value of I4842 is 5.98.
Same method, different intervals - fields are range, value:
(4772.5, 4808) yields 6.08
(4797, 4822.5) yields 6.28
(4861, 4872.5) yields 5.21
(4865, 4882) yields 5.53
